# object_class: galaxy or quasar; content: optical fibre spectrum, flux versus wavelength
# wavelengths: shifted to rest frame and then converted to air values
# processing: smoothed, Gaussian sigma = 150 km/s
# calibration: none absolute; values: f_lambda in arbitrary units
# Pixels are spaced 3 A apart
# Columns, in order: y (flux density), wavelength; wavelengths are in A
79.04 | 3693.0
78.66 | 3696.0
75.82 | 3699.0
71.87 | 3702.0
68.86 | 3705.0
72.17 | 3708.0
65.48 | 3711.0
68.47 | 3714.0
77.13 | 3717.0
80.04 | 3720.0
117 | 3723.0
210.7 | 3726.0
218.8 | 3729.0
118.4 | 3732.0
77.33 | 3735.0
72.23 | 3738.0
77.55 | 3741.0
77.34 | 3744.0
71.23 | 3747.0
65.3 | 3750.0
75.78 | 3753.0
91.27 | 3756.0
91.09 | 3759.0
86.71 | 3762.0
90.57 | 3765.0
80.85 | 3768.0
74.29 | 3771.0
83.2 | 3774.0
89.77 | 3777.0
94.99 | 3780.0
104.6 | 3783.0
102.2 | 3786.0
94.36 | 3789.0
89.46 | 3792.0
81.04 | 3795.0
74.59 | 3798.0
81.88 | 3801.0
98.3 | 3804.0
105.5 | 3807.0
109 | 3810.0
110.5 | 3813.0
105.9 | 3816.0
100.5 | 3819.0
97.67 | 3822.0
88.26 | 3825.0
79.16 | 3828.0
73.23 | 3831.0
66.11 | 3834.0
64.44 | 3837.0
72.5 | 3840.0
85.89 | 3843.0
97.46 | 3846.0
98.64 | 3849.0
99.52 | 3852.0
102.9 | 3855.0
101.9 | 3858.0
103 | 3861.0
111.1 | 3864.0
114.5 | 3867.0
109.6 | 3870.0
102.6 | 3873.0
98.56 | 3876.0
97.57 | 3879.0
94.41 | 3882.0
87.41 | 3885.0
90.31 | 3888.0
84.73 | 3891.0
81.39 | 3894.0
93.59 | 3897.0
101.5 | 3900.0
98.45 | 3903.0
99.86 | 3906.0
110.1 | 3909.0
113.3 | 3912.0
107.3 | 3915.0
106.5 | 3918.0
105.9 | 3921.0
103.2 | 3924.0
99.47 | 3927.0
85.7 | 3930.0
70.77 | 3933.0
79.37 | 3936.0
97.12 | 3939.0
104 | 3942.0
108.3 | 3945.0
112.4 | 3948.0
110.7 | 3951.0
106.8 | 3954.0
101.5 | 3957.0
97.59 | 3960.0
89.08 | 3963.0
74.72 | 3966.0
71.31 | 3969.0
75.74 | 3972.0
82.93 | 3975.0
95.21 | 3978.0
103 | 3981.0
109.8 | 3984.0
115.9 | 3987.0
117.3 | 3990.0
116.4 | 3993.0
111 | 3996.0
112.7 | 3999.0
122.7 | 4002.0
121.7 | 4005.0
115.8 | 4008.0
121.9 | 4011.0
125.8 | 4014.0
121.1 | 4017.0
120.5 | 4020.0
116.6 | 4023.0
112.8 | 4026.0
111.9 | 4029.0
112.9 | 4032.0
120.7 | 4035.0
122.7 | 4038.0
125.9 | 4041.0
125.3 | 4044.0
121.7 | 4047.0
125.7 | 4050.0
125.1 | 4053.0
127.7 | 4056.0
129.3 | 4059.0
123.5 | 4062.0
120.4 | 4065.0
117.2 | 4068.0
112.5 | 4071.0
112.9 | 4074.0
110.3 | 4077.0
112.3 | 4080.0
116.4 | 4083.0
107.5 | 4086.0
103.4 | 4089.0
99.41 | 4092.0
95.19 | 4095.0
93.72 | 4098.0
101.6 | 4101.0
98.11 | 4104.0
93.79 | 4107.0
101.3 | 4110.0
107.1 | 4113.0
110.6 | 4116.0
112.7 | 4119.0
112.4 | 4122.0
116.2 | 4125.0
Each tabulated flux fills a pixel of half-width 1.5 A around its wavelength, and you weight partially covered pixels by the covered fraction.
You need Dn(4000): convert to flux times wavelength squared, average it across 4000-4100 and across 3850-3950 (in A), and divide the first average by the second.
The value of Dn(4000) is 1.27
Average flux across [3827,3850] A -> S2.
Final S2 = 79.3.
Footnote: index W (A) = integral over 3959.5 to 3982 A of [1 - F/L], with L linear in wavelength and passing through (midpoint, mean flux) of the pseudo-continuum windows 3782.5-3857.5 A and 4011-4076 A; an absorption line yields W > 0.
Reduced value 5.21 A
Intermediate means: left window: 91.3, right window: 121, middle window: 85.3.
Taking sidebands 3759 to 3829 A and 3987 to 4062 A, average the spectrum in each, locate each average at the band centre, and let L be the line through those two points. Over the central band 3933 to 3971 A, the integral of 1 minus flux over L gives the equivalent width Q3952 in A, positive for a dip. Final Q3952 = 5.65 A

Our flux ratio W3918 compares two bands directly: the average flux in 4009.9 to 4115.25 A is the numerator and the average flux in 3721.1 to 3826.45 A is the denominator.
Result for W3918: 1.2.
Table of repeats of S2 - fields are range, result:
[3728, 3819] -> 92.6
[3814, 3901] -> 93.3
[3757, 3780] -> 86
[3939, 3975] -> 95.2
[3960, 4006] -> 101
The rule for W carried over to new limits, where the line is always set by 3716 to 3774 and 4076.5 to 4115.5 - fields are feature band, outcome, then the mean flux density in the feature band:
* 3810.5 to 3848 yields 4.2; 87.6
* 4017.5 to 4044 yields -4.3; 119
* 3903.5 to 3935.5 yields 0.2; 99.5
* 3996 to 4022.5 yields -4.7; 120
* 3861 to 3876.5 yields -1.3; 107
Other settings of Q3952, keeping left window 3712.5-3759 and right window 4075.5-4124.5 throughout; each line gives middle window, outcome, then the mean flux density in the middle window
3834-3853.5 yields 3.2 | 84.8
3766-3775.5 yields 1.9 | 80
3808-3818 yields -0.7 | 108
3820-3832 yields 1.8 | 85.7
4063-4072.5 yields -1.1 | 117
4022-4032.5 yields -1.0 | 113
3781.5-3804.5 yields 2.3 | 90.5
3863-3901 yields 1.7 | 97.3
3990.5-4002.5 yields -1.4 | 115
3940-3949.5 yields -0.5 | 108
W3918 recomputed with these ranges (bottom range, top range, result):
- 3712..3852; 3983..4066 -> 1.29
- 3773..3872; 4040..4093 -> 1.25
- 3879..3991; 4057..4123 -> 1.12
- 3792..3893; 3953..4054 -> 1.18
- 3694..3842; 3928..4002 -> 1.09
